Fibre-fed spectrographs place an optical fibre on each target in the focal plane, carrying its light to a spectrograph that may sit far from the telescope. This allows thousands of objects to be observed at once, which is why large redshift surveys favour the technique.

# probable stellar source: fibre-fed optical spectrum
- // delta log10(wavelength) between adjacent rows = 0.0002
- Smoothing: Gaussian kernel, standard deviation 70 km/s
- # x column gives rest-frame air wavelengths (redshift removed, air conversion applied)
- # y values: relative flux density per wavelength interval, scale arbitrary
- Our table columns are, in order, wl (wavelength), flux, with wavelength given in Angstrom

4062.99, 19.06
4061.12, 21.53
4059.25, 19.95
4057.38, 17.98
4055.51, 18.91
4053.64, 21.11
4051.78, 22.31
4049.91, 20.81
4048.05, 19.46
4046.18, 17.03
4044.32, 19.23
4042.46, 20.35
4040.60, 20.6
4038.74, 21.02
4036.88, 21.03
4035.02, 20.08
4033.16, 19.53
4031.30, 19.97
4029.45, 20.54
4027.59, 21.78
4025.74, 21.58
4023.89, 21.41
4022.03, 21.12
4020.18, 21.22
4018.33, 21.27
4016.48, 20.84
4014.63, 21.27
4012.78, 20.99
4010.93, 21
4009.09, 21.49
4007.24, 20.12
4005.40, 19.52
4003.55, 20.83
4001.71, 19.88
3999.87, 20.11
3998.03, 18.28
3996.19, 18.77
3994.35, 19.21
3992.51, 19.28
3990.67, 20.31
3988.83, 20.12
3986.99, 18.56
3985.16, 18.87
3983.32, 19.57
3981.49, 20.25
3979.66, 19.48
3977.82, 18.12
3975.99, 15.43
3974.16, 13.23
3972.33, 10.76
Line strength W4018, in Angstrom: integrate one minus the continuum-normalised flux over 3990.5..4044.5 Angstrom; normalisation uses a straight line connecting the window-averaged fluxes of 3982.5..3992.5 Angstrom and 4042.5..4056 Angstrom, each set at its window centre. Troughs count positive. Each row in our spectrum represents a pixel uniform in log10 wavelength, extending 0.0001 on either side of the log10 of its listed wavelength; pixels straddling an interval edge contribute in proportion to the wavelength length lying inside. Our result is -2.1 Angstrom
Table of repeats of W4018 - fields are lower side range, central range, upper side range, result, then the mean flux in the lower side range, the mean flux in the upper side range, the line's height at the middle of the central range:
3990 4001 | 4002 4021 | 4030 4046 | -1.2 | 19.3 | 20.1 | 19.6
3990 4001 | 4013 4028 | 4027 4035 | -0.9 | 19.3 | 20.3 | 20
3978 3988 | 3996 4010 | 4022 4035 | 0.0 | 19.3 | 20.8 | 19.9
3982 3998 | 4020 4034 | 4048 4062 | -0.7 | 19.3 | 20.3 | 19.9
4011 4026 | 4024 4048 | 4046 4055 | 0.6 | 21.2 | 20.3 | 20.7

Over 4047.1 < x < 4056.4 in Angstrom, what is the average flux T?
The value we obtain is 20.5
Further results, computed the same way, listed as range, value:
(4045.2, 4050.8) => 19.1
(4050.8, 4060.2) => 20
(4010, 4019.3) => 21.1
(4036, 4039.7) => 21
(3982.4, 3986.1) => 19.2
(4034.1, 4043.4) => 20.6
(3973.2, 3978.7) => 15.5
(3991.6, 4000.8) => 19.1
